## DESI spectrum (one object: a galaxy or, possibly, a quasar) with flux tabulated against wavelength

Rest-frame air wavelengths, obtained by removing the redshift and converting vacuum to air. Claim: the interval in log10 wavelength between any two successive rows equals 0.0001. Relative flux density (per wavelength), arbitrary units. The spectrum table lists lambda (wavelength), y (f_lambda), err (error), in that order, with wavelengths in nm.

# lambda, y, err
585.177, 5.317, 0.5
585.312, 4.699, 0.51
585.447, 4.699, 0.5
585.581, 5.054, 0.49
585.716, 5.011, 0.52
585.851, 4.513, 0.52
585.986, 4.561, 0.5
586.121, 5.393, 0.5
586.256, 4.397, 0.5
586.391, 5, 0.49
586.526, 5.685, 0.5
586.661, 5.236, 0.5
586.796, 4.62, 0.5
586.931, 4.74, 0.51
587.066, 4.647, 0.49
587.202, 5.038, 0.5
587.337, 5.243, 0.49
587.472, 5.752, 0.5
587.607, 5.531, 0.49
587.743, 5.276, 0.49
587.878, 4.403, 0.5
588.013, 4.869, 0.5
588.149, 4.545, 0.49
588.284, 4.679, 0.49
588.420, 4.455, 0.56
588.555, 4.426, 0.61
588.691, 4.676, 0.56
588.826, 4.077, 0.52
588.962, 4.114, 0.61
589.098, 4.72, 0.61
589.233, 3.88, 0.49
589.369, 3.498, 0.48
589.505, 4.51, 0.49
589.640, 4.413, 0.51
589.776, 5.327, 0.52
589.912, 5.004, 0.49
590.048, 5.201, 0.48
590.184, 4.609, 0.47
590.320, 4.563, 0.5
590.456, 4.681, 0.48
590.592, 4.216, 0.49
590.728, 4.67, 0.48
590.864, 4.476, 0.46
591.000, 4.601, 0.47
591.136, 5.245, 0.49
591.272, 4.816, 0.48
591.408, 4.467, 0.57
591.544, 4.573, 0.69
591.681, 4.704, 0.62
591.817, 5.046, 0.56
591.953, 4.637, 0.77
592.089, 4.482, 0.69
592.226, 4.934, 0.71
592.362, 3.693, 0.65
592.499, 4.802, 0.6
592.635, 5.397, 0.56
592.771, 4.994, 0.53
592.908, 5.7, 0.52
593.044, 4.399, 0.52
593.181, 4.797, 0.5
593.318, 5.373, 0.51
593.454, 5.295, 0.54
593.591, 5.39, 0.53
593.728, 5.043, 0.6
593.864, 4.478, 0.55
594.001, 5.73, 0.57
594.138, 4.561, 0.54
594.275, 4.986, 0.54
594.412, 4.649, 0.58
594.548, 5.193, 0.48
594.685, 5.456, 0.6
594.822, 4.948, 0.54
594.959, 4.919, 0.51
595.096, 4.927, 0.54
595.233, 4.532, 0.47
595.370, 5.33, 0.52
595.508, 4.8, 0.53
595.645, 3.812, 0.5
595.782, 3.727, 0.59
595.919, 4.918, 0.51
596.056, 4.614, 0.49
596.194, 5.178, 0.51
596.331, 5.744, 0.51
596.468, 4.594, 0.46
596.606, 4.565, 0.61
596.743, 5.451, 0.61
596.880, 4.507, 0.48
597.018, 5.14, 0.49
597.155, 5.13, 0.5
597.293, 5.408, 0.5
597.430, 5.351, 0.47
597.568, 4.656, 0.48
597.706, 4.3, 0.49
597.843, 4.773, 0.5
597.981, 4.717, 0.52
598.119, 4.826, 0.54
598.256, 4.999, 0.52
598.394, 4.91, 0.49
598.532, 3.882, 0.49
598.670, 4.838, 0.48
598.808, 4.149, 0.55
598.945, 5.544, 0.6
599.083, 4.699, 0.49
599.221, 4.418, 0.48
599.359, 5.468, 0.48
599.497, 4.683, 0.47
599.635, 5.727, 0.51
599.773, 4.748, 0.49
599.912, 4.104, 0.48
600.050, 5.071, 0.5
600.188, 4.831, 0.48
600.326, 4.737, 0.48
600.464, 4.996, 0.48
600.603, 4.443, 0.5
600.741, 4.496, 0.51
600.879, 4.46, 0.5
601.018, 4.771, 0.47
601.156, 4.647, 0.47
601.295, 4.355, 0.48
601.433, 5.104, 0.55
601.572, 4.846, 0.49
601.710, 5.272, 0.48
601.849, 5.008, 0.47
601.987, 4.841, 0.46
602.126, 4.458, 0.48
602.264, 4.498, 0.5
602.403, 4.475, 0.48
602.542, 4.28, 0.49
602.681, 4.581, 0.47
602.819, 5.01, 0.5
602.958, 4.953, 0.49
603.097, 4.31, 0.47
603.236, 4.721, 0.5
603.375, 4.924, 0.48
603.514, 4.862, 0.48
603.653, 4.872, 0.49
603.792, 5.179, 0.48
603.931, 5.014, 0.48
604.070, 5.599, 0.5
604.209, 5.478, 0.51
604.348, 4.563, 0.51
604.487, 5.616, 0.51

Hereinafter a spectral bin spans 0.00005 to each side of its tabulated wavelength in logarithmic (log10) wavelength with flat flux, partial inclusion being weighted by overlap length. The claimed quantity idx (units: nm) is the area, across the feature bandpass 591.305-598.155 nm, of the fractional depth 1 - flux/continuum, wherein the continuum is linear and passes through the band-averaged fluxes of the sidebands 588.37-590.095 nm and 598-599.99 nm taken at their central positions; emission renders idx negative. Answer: -0.329 nm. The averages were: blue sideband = 4.48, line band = 4.87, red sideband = 4.78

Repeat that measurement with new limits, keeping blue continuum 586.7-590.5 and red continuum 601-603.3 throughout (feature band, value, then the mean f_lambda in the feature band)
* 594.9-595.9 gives 0.024 nm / 4.59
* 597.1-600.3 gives -0.084 nm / 4.83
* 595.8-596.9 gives -0.047 nm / 4.91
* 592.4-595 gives -0.188 nm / 5.04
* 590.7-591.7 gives 0.002 nm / 4.69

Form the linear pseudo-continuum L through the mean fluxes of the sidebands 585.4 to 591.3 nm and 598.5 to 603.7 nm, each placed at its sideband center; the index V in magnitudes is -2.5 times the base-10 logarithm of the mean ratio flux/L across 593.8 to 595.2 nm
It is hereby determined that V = -0.051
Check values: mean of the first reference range 4.75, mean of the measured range 4.97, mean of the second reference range 4.74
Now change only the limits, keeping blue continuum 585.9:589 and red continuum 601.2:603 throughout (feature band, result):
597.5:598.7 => 0.03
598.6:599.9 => -0.03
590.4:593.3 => 0.02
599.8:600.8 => 0.02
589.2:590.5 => 0.06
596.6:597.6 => -0.06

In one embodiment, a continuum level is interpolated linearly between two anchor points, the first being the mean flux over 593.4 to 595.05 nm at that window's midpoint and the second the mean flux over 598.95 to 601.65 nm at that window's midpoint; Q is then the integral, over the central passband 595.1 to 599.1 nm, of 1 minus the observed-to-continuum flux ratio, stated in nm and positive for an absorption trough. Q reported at 0.10 nm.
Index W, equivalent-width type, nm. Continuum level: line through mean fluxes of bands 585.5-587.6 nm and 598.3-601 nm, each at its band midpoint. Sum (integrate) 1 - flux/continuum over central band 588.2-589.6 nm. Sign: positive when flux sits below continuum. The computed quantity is 0.18 nm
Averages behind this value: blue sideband 5.01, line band 4.31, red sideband 4.75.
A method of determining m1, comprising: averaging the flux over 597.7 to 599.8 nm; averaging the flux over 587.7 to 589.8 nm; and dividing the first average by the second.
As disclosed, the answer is 1.08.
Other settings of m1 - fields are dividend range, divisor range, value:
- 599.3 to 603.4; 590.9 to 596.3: 0.98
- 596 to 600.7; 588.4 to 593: 1.05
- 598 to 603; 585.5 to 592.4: 1.01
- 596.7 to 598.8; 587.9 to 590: 1.08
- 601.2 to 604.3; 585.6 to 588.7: 0.99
